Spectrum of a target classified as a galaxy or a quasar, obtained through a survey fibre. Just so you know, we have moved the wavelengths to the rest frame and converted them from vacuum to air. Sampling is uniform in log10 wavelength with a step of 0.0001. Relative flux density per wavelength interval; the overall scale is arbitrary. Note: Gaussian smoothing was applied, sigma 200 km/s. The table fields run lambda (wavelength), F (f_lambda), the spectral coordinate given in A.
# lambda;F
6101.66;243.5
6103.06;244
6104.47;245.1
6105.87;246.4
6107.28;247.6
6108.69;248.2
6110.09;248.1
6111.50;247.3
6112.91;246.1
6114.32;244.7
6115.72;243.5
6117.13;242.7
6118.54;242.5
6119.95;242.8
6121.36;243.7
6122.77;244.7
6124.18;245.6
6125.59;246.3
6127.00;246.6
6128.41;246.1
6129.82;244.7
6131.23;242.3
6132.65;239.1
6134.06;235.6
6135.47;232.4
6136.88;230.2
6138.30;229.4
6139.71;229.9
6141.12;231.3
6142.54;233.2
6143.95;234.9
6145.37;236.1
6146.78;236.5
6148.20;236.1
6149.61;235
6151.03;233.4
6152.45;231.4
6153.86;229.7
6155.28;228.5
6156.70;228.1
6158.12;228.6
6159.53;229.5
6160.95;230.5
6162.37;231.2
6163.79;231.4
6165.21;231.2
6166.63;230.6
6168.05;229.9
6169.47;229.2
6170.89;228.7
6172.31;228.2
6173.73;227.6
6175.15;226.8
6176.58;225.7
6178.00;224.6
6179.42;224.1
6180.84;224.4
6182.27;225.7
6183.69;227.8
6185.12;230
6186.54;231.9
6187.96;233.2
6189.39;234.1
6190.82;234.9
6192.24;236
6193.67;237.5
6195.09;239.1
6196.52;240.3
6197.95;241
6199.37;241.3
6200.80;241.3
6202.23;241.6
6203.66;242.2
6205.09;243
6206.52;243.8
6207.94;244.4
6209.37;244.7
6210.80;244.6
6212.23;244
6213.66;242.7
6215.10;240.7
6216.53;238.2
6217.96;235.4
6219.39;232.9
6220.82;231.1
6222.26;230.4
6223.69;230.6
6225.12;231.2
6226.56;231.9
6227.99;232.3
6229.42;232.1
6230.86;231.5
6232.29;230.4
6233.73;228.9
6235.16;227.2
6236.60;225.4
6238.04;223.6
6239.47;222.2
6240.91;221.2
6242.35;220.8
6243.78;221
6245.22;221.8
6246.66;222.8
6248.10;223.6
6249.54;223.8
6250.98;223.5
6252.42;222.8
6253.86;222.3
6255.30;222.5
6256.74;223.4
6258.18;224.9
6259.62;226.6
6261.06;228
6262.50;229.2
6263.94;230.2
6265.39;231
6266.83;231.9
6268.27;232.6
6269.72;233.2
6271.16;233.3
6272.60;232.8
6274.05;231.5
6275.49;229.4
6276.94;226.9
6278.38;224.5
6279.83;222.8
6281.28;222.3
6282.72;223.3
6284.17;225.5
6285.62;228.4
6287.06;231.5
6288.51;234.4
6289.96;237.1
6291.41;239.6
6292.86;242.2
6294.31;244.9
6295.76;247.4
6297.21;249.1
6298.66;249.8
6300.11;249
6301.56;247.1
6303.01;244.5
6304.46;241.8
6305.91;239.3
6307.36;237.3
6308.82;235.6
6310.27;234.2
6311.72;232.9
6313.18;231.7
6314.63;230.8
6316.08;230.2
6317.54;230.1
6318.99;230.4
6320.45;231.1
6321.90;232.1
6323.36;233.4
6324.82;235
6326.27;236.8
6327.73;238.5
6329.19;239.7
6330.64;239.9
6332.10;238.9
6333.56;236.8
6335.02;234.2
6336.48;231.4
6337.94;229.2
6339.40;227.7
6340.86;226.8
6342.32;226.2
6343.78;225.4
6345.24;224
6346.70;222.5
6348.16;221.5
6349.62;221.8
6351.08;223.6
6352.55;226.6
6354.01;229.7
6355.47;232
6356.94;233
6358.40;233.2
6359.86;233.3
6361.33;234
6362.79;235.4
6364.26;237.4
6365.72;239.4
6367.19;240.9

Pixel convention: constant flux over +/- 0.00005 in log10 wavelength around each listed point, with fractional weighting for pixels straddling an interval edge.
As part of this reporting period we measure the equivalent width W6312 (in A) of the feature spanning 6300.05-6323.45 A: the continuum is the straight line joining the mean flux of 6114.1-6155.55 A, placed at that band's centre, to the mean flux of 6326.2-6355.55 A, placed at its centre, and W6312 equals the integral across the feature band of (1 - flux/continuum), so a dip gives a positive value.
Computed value -0.5 A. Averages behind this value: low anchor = 238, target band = 236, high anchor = 230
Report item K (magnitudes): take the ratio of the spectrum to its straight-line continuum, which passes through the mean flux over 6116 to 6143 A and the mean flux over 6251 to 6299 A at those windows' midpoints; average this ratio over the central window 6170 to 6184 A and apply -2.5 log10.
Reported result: 0.05 mag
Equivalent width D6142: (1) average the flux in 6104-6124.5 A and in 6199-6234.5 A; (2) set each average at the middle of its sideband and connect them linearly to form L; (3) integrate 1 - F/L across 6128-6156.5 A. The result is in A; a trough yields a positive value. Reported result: 1.0 A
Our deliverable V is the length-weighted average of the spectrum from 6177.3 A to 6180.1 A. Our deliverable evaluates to 225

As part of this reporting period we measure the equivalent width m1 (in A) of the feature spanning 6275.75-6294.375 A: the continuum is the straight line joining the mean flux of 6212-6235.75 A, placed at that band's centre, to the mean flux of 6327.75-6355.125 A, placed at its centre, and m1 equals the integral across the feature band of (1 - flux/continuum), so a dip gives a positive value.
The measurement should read 0.1 A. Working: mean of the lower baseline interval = 233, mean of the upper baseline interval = 230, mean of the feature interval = 230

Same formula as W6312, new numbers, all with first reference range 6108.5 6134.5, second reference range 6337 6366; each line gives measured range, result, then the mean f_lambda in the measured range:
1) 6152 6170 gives 0.9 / 230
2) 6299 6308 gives -0.4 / 244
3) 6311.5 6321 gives 0.0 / 231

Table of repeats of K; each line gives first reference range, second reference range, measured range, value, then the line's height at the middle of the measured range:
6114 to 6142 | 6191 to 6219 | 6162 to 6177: 0.05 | 241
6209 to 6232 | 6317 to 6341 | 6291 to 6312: -0.04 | 234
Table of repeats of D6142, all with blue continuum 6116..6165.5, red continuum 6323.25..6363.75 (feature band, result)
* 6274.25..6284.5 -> 0.33 A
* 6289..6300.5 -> -0.61 A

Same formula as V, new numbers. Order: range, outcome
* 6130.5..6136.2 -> 237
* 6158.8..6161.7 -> 230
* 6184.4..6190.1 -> 232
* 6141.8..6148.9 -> 235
